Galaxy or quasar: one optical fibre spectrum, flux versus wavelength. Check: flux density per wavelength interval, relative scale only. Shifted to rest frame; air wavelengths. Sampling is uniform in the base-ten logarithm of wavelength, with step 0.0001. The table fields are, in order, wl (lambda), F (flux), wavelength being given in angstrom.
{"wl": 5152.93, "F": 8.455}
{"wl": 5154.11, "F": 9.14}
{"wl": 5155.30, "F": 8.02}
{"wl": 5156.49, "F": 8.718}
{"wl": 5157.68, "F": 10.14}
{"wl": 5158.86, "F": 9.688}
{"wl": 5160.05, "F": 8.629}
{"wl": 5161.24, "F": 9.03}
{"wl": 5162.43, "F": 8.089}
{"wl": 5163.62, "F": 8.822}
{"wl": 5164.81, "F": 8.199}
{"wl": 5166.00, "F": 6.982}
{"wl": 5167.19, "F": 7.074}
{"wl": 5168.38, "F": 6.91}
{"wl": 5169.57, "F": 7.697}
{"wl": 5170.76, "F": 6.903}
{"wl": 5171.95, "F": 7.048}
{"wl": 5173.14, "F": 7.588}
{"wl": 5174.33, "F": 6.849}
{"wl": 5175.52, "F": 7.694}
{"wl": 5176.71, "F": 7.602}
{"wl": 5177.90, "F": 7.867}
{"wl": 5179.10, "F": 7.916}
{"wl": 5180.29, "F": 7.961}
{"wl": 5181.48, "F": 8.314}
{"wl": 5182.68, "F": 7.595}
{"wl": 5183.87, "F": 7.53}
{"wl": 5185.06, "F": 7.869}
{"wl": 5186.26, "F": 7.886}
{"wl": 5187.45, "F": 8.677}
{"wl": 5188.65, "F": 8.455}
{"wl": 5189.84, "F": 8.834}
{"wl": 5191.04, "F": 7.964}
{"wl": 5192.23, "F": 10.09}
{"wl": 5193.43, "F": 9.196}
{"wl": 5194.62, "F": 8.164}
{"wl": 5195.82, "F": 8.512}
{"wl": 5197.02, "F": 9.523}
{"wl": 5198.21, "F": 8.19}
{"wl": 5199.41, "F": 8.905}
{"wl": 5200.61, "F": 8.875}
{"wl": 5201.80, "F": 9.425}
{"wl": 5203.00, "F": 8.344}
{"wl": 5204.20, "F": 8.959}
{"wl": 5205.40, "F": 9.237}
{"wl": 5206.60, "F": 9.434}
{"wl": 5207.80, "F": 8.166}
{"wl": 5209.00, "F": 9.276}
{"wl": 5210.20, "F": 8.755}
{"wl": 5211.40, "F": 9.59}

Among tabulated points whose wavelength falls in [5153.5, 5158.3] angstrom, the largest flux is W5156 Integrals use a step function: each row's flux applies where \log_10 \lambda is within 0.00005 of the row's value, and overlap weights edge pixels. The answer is 10.14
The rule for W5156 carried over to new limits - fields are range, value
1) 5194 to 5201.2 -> 9.523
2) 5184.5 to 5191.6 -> 8.834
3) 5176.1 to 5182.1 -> 8.314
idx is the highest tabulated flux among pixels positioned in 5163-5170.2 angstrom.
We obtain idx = 8.822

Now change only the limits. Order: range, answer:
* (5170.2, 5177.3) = 7.694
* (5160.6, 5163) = 9.03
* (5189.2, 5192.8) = 10.09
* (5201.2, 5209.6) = 9.434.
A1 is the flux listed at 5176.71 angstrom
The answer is 7.602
